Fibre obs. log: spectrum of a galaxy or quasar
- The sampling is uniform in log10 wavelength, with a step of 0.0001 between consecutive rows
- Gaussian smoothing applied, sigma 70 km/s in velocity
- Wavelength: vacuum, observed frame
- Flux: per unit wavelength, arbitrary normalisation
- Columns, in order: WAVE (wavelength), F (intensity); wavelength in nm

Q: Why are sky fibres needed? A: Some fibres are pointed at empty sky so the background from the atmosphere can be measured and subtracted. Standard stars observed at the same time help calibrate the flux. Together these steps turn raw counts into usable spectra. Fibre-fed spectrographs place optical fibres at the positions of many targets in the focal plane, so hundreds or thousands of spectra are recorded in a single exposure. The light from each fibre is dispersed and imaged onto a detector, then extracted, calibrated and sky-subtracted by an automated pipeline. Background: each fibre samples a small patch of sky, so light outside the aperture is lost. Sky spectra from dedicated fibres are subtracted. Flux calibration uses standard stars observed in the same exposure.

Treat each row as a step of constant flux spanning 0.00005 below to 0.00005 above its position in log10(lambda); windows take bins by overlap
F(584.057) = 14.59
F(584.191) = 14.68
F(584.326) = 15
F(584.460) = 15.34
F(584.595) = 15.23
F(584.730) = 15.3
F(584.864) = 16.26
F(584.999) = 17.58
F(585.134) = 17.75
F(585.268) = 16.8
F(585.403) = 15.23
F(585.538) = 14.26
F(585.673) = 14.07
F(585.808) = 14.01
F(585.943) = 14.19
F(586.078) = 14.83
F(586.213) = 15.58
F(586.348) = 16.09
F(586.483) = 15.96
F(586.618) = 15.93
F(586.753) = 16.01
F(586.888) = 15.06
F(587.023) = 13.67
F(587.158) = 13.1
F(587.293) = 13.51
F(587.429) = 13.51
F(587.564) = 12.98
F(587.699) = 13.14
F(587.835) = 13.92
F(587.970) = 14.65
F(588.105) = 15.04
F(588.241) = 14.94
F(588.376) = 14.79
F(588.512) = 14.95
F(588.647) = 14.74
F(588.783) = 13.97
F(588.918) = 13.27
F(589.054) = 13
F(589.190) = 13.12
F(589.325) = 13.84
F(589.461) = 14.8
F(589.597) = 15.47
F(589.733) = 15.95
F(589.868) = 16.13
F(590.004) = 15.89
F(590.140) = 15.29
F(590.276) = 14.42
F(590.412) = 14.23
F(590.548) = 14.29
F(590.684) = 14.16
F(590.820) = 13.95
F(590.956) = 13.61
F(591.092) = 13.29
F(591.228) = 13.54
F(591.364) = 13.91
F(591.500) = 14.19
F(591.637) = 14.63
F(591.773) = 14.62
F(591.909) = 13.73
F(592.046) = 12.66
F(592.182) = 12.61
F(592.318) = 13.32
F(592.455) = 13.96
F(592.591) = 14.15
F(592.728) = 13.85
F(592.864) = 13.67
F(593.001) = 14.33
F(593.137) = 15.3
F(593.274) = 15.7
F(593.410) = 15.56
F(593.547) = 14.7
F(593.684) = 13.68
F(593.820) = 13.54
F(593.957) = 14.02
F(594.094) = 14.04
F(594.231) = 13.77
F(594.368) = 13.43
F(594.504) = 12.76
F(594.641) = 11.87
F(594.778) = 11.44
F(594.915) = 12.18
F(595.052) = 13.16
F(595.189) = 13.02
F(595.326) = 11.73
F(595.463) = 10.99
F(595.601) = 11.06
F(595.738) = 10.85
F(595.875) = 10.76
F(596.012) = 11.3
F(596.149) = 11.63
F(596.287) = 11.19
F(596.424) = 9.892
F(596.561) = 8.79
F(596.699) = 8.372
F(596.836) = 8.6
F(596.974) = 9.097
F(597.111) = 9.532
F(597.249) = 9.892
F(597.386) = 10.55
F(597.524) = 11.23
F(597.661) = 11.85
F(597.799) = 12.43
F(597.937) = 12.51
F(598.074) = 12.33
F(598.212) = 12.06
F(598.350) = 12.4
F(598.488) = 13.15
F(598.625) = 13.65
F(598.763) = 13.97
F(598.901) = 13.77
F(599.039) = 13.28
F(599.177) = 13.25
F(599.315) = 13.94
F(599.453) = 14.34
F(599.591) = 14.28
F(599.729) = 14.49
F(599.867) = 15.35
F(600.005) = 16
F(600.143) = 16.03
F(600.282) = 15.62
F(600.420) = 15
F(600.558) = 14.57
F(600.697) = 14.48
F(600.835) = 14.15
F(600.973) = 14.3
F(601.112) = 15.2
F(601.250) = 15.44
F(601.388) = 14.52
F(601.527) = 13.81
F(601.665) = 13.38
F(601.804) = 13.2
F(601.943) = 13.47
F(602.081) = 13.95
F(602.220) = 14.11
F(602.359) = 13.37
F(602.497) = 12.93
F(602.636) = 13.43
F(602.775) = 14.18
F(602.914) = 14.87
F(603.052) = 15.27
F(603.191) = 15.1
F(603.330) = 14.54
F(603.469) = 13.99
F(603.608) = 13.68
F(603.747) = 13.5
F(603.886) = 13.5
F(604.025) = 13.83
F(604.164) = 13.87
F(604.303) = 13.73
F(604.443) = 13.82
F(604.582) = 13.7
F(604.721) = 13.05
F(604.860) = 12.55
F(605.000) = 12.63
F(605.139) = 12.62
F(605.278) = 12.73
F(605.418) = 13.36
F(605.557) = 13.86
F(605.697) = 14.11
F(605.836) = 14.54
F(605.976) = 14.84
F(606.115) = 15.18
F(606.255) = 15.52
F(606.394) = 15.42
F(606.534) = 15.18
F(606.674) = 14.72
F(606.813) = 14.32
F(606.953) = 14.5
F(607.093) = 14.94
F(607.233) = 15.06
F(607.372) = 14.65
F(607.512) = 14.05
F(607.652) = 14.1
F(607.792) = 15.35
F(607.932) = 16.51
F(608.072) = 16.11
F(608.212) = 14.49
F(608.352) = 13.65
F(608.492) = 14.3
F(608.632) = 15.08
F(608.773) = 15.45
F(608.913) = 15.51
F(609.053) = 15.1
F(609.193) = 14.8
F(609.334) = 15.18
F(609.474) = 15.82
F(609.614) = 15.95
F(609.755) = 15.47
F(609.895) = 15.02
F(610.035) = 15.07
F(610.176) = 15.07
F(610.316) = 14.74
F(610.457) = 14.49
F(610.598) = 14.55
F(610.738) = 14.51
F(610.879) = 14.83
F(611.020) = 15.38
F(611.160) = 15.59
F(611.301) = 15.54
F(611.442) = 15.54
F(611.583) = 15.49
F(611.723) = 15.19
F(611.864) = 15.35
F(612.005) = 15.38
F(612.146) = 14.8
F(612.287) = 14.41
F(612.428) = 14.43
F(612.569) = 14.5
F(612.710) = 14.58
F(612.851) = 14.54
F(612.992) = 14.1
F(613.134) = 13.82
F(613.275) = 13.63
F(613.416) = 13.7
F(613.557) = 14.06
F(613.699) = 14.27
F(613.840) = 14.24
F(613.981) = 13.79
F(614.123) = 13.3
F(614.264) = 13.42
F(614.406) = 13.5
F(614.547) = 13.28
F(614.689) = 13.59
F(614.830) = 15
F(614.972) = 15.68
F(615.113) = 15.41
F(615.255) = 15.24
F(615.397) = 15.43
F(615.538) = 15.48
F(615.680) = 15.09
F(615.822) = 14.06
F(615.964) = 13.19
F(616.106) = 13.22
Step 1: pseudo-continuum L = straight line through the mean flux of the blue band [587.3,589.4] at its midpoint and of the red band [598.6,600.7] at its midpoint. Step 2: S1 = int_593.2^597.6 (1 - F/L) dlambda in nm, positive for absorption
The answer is 0.76 nm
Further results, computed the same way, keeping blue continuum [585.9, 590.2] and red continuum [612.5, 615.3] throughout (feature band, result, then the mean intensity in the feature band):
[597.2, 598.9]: 0.26 nm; 12.3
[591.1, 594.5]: 0.12 nm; 14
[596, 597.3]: 0.42 nm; 9.76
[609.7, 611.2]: -0.08 nm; 15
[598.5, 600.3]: 0.00 nm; 14.4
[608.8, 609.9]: -0.09 nm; 15.4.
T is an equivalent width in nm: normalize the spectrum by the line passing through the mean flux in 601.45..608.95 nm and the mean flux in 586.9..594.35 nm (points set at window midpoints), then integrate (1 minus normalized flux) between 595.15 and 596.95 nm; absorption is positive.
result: 0.461 nm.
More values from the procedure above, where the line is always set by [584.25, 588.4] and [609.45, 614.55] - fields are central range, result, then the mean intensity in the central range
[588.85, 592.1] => 0.14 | 14.3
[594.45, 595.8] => 0.27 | 11.9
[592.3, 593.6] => 0.03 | 14.5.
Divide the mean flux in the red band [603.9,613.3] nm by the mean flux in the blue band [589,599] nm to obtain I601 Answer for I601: 1.1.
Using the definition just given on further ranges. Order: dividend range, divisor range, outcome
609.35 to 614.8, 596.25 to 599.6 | 1.24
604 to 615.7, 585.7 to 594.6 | 1.02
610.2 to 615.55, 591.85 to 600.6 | 1.14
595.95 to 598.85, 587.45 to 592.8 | 0.79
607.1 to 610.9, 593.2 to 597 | 1.24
